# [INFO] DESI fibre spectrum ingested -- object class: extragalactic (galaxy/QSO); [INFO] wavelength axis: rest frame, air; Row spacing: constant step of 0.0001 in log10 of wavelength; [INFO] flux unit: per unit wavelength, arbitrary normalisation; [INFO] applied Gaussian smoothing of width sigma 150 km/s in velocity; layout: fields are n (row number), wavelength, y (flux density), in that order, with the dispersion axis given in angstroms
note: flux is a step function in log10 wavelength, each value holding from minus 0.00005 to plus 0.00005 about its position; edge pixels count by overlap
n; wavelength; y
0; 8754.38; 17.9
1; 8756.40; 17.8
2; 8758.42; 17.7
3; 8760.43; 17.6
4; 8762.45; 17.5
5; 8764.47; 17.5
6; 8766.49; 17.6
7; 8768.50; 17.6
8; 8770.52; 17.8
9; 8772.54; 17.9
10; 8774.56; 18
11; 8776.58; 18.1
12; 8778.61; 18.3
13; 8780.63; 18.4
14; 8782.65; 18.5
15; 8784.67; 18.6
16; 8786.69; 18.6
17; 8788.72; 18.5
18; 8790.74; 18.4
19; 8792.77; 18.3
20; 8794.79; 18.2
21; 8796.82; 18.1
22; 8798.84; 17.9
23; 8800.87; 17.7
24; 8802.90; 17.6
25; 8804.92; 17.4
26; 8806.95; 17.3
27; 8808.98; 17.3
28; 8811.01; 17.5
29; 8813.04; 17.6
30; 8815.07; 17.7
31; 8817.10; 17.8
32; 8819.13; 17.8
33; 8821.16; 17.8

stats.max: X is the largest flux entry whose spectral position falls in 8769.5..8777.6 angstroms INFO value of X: 18.1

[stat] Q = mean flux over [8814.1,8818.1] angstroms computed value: 17.8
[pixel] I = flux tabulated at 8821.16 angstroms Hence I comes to 17.8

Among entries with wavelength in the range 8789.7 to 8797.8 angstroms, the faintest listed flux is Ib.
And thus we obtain 18.1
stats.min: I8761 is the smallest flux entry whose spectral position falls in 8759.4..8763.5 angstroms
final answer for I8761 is 17.5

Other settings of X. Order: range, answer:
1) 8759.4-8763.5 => 17.6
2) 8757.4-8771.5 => 17.8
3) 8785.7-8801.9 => 18.6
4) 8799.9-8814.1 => 17.7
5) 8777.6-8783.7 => 18.5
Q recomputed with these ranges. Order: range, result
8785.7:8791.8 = 18.5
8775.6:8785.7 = 18.4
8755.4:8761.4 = 17.7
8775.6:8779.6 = 18.2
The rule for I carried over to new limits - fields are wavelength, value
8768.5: 17.6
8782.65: 18.5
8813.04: 17.6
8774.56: 18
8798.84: 17.9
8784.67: 18.6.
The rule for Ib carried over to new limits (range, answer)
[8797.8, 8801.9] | 17.7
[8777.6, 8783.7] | 18.3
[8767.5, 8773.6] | 17.6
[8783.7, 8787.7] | 18.6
